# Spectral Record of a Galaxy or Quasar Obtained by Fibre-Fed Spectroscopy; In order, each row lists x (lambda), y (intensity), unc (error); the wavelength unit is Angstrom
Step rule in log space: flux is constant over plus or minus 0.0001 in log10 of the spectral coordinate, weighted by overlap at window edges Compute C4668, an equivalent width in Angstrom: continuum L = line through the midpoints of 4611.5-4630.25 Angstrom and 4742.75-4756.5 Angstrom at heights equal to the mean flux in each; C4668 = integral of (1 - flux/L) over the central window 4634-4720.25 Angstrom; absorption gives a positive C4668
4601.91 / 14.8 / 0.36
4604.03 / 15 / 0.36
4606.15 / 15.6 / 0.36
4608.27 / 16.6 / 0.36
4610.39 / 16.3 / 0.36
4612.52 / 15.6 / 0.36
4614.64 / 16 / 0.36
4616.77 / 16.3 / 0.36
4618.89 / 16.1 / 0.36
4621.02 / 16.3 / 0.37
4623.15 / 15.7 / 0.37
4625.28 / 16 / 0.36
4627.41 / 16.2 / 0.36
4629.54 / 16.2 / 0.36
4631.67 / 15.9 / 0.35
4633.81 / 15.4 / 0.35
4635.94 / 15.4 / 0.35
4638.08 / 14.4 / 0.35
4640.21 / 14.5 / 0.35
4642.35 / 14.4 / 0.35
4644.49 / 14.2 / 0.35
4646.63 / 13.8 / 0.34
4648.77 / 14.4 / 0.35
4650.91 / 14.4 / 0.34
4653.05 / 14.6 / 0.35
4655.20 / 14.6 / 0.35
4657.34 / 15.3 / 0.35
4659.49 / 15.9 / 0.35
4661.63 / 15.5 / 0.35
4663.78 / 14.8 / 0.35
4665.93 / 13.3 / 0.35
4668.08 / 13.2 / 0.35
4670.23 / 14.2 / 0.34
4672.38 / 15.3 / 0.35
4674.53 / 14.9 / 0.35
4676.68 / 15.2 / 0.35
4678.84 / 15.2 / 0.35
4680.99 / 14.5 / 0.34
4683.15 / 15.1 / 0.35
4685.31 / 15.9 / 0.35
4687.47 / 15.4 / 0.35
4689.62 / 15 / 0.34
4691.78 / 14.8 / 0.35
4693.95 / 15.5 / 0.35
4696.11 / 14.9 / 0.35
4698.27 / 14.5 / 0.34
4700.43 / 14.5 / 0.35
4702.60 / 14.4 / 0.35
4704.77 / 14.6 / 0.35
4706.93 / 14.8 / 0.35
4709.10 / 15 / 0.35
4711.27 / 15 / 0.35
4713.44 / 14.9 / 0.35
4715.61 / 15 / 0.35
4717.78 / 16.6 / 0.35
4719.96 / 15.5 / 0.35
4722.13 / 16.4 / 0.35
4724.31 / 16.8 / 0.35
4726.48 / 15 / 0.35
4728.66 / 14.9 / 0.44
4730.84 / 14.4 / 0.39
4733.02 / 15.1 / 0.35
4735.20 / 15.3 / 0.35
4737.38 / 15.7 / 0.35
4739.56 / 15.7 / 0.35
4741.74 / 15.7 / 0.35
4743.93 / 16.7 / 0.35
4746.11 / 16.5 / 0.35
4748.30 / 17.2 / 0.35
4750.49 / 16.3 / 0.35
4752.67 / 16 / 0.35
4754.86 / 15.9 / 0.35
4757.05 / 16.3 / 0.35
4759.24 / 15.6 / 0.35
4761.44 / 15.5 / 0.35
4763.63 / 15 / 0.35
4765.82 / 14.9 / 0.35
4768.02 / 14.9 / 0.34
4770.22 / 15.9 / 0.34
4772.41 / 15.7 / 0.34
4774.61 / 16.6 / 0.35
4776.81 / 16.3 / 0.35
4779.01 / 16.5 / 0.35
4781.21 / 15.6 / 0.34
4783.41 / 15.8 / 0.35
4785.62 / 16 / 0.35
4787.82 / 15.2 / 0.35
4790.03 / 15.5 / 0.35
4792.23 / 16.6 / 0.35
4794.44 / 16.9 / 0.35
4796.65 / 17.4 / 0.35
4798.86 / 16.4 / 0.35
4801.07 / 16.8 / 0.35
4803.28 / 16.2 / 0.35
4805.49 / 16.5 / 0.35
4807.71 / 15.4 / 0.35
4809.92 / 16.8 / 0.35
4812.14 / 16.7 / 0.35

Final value 7.3 Angstrom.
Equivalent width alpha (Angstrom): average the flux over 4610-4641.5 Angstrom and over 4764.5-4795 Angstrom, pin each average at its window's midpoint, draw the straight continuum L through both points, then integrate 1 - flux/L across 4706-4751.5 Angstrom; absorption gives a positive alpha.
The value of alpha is 0.5 Angstrom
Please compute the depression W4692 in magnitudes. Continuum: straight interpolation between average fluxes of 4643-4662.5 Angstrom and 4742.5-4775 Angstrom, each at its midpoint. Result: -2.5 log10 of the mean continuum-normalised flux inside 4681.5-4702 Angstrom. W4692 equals 0.01 mag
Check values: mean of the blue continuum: 14.7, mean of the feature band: 15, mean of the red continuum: 15.9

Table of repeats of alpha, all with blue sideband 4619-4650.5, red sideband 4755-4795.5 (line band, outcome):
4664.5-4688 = 1.0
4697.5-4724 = 0.7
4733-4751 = -0.4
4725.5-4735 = 0.4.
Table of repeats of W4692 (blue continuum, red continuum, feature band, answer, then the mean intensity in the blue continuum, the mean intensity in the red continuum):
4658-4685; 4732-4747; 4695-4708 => 0.045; 14.8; 15.8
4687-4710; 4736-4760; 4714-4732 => -0.005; 14.8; 16.1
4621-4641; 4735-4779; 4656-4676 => 0.068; 15.6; 15.9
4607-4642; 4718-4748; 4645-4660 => 0.080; 15.8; 15.7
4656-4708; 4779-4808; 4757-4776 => 0.022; 14.9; 16.2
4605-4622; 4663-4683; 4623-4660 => 0.023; 16.1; 14.5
